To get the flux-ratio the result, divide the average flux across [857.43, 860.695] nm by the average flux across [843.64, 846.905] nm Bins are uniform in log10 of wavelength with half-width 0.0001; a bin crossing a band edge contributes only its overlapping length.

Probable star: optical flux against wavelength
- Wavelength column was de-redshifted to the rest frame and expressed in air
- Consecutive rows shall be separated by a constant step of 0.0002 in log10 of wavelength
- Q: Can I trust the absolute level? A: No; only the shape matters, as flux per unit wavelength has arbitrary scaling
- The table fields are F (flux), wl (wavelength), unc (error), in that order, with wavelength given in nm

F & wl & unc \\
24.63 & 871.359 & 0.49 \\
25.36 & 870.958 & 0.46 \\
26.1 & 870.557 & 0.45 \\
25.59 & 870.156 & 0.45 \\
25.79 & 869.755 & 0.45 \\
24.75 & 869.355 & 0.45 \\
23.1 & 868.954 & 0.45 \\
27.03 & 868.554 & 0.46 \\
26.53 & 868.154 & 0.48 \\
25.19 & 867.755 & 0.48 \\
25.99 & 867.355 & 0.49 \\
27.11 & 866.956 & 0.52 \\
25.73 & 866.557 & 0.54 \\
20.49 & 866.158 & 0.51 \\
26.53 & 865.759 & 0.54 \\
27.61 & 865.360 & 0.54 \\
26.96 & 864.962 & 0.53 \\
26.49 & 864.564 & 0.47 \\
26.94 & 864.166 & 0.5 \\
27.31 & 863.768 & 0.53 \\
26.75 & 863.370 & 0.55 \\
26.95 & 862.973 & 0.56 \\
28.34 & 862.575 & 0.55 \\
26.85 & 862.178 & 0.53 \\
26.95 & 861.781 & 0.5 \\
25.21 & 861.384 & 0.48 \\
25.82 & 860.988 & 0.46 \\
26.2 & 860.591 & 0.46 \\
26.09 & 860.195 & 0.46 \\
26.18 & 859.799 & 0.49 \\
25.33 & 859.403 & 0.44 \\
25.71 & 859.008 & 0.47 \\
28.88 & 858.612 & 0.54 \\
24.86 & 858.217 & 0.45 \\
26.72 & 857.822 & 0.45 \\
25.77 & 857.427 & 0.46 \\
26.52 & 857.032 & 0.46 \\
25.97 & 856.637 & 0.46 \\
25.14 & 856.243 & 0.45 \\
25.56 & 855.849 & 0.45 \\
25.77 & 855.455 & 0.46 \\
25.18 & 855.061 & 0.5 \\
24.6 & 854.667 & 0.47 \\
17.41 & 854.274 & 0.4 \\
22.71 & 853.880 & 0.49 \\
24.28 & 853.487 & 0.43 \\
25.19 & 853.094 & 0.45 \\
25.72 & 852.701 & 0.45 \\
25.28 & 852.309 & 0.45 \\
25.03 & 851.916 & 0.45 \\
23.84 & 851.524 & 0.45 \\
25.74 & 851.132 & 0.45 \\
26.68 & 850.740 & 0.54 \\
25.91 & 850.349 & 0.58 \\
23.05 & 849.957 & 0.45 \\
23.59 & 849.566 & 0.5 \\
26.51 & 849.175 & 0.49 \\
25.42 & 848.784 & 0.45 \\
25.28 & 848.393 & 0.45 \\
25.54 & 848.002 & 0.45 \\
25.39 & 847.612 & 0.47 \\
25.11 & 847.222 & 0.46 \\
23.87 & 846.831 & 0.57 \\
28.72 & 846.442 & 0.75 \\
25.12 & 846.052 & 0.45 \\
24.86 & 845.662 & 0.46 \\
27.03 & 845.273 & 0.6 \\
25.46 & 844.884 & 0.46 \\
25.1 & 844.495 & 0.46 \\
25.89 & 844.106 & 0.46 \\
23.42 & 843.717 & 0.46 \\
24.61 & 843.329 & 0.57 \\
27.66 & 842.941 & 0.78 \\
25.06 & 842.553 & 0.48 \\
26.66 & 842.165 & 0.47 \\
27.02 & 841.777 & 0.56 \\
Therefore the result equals 1.0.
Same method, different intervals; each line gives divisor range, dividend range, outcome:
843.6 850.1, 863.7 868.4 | 1.03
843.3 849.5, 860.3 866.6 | 1.03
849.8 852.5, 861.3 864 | 1.07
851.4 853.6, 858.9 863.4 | 1.06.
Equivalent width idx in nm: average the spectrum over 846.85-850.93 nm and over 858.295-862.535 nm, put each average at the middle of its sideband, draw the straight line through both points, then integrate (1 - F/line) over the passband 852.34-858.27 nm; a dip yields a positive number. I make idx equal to 0.25 nm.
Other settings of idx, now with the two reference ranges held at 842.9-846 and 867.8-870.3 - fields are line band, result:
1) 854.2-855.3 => 0.10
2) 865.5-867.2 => 0.02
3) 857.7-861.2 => -0.11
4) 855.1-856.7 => -0.01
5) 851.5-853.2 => 0.02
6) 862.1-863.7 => -0.12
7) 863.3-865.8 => -0.15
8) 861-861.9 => -0.02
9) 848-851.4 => 0.02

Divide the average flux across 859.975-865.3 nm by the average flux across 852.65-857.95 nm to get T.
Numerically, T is 1.08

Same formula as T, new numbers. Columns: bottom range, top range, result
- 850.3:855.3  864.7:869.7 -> 1.05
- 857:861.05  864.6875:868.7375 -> 0.99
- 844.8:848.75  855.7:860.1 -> 1.02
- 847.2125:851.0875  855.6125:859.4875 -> 1.03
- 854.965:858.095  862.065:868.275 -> 1.02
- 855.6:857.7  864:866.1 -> 1.03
